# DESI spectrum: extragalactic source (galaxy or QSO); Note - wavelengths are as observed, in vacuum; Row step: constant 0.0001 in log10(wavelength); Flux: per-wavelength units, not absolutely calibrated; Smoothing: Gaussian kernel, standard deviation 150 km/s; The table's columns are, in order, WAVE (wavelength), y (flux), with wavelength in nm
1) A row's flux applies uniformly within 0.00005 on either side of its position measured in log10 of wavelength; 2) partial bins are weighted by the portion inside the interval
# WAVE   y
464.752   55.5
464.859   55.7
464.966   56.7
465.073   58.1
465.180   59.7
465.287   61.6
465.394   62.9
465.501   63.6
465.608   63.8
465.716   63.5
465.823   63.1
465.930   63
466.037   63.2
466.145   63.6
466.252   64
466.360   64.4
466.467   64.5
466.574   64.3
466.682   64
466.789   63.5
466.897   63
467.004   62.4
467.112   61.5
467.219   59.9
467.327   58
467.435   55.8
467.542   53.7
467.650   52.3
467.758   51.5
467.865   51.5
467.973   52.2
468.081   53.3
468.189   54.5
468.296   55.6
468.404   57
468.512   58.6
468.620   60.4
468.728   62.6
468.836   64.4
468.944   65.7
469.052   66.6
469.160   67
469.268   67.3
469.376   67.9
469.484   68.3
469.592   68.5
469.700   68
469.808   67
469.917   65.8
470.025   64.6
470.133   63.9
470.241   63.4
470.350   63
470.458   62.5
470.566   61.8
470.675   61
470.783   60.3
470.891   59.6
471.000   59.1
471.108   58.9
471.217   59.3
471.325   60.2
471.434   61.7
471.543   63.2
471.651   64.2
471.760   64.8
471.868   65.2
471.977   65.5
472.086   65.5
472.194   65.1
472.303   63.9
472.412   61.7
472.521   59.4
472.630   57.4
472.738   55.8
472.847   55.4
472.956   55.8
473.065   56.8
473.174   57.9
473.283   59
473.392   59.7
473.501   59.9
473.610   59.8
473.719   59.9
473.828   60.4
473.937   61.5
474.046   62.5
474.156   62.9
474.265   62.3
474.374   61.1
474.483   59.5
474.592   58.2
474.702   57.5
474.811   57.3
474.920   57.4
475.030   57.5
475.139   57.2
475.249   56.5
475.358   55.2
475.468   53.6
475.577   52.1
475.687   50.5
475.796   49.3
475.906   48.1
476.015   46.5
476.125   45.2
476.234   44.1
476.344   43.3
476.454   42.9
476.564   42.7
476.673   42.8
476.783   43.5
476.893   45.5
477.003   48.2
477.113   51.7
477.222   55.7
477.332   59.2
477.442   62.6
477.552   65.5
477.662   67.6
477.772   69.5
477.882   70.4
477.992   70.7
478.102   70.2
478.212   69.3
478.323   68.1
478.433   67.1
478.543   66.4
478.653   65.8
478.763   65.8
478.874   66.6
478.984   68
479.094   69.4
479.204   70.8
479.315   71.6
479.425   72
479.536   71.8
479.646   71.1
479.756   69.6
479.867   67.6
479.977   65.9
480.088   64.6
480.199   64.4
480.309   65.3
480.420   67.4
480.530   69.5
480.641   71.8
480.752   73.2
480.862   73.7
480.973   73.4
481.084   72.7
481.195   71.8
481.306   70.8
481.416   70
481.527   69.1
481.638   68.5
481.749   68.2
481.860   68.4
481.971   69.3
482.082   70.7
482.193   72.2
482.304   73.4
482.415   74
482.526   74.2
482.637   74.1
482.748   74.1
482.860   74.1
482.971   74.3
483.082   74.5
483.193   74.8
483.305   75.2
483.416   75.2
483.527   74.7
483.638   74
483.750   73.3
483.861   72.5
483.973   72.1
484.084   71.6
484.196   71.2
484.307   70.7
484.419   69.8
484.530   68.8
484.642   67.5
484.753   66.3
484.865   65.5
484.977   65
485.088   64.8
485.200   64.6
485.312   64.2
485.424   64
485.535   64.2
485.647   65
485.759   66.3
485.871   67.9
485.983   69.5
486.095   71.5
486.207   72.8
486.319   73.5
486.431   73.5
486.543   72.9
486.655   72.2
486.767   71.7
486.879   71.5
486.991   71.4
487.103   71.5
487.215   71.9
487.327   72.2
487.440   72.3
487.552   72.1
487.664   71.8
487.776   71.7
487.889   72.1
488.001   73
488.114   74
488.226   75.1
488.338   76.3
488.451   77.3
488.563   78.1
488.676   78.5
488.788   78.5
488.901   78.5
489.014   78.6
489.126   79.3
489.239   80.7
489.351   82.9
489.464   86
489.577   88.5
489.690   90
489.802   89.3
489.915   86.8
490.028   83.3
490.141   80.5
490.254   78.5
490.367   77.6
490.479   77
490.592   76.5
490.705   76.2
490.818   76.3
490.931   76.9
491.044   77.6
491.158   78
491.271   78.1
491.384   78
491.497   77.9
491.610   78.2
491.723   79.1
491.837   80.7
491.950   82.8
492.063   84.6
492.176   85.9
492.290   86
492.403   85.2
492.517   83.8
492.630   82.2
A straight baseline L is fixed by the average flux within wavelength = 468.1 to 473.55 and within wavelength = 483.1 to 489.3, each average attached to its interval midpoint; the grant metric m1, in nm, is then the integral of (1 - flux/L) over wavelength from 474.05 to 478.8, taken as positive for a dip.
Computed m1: 0.63 nm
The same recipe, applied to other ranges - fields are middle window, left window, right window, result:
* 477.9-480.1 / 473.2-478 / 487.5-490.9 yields -0.26 nm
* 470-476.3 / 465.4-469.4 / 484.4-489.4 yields 0.51 nm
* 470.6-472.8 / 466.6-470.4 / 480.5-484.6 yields 0.07 nm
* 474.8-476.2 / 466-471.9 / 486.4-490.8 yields 0.30 nm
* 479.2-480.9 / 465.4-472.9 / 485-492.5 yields 0.01 nm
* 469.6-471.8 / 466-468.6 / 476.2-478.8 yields -0.15 nm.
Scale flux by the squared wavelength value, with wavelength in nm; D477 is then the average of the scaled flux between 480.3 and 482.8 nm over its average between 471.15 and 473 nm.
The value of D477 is 1.21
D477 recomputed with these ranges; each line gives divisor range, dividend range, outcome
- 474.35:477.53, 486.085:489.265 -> 1.50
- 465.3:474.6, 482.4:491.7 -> 1.30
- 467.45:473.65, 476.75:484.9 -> 1.18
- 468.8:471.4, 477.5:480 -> 1.12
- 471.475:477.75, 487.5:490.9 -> 1.48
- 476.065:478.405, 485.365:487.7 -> 1.30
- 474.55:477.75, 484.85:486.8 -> 1.36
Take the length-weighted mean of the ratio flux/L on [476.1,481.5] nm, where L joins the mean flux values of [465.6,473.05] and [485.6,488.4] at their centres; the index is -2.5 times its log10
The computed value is 0.06 mag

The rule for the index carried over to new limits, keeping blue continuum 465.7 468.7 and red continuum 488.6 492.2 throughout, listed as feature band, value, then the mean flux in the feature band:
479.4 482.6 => 0.03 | 70.2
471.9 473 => 0.06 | 60.7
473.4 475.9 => 0.15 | 57.7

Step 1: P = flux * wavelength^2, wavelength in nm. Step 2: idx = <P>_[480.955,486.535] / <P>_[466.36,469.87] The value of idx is 1.2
